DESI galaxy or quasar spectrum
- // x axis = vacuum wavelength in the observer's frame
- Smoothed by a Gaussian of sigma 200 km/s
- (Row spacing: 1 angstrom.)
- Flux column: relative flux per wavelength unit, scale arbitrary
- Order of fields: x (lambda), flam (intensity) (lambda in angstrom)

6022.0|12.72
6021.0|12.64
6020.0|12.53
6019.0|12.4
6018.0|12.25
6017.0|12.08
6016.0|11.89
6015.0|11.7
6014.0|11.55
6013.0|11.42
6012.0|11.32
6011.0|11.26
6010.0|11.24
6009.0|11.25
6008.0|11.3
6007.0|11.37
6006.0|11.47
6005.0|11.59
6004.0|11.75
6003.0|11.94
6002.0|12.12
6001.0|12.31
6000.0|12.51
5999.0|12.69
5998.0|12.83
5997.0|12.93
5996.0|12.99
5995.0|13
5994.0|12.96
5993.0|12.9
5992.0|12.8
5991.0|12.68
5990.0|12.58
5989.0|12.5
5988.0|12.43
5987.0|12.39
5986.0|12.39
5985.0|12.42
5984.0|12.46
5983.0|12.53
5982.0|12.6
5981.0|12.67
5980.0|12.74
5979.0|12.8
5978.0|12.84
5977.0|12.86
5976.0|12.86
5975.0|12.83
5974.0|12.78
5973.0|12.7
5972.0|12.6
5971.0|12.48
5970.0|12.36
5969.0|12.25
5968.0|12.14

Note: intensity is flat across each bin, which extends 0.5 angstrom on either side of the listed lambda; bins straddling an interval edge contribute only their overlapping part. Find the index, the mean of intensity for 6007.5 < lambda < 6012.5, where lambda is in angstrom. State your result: 11.3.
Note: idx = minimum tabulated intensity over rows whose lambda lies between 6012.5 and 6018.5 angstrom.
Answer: 11.42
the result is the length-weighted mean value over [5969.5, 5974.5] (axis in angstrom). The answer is 12.6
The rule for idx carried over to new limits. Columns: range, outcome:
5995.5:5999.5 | 12.69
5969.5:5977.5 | 12.36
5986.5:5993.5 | 12.39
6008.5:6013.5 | 11.24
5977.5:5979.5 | 12.8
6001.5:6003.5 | 11.94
